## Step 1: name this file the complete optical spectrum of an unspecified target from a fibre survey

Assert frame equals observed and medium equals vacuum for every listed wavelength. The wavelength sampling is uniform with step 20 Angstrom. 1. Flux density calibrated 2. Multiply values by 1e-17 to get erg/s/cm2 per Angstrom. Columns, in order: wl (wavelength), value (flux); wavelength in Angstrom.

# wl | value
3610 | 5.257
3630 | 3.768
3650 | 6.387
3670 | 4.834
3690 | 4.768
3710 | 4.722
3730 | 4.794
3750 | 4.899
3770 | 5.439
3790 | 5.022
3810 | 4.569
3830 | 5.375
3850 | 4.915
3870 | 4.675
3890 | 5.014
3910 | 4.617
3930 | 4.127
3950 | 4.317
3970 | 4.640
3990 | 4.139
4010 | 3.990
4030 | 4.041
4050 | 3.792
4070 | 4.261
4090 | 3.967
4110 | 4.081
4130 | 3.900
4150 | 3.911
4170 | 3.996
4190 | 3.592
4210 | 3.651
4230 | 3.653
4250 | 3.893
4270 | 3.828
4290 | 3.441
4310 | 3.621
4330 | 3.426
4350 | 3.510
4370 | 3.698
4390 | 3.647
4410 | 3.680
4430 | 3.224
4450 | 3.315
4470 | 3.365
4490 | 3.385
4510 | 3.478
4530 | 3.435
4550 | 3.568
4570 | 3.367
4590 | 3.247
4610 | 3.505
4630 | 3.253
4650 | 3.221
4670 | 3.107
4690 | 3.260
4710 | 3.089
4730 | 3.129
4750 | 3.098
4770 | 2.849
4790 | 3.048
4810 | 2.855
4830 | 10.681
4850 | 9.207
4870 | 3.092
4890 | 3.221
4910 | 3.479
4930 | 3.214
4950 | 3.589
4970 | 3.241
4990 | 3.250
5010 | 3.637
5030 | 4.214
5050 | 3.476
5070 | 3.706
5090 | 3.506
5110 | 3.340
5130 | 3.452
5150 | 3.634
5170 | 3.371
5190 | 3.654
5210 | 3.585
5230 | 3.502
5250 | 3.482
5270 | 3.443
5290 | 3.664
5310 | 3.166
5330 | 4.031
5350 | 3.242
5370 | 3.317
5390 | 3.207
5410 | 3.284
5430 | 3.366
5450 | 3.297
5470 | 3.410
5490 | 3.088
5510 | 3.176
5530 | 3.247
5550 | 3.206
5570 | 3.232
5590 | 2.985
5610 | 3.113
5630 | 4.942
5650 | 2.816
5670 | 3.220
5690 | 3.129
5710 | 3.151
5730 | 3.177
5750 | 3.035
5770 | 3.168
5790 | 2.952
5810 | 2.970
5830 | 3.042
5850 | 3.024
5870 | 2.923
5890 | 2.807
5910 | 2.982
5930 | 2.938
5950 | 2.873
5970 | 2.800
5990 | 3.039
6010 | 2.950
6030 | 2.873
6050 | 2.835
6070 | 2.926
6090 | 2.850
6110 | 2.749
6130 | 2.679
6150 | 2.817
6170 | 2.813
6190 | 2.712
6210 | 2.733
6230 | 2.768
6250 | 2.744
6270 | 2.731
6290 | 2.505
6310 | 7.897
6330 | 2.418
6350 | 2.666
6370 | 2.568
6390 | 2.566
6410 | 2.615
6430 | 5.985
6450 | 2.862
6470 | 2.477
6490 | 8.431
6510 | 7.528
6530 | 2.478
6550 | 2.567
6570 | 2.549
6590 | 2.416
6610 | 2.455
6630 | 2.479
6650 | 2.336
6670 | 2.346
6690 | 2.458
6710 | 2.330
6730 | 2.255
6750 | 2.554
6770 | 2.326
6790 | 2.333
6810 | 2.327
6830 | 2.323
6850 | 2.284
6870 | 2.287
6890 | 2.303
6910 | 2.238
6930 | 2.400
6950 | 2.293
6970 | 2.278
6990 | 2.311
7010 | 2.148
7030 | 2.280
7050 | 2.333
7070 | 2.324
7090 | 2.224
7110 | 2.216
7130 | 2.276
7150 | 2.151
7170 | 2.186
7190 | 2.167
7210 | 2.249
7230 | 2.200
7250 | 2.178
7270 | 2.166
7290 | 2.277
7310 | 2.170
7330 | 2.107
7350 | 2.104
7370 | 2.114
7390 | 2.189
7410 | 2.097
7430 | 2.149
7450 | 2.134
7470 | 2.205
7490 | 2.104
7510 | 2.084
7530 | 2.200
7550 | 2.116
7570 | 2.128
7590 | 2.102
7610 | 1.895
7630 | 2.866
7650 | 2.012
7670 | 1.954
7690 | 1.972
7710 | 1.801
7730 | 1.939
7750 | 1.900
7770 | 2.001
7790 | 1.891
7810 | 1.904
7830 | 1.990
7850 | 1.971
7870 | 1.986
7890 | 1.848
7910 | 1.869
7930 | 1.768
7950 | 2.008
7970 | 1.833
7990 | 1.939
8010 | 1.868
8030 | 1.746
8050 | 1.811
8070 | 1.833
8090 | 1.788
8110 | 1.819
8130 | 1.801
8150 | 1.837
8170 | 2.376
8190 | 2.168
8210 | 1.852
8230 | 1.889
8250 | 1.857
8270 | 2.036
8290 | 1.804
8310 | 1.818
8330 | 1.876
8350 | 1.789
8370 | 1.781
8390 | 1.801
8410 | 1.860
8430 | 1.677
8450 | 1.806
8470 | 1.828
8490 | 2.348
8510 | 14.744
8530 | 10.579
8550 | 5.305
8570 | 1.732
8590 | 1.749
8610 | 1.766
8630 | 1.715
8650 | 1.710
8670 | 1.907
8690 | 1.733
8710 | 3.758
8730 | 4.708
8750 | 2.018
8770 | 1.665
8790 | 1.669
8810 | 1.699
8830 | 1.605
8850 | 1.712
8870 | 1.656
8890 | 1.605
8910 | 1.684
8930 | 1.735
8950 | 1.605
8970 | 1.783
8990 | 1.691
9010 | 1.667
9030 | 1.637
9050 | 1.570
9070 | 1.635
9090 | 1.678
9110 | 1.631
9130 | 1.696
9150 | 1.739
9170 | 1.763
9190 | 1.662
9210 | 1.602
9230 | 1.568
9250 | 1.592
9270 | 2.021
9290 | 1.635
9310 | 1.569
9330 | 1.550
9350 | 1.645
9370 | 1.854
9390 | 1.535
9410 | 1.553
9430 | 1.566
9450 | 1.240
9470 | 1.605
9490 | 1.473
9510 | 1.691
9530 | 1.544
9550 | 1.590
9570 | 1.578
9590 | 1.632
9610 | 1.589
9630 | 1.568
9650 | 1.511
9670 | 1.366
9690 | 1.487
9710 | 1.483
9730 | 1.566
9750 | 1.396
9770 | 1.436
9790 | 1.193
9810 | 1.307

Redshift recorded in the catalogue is 0.298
